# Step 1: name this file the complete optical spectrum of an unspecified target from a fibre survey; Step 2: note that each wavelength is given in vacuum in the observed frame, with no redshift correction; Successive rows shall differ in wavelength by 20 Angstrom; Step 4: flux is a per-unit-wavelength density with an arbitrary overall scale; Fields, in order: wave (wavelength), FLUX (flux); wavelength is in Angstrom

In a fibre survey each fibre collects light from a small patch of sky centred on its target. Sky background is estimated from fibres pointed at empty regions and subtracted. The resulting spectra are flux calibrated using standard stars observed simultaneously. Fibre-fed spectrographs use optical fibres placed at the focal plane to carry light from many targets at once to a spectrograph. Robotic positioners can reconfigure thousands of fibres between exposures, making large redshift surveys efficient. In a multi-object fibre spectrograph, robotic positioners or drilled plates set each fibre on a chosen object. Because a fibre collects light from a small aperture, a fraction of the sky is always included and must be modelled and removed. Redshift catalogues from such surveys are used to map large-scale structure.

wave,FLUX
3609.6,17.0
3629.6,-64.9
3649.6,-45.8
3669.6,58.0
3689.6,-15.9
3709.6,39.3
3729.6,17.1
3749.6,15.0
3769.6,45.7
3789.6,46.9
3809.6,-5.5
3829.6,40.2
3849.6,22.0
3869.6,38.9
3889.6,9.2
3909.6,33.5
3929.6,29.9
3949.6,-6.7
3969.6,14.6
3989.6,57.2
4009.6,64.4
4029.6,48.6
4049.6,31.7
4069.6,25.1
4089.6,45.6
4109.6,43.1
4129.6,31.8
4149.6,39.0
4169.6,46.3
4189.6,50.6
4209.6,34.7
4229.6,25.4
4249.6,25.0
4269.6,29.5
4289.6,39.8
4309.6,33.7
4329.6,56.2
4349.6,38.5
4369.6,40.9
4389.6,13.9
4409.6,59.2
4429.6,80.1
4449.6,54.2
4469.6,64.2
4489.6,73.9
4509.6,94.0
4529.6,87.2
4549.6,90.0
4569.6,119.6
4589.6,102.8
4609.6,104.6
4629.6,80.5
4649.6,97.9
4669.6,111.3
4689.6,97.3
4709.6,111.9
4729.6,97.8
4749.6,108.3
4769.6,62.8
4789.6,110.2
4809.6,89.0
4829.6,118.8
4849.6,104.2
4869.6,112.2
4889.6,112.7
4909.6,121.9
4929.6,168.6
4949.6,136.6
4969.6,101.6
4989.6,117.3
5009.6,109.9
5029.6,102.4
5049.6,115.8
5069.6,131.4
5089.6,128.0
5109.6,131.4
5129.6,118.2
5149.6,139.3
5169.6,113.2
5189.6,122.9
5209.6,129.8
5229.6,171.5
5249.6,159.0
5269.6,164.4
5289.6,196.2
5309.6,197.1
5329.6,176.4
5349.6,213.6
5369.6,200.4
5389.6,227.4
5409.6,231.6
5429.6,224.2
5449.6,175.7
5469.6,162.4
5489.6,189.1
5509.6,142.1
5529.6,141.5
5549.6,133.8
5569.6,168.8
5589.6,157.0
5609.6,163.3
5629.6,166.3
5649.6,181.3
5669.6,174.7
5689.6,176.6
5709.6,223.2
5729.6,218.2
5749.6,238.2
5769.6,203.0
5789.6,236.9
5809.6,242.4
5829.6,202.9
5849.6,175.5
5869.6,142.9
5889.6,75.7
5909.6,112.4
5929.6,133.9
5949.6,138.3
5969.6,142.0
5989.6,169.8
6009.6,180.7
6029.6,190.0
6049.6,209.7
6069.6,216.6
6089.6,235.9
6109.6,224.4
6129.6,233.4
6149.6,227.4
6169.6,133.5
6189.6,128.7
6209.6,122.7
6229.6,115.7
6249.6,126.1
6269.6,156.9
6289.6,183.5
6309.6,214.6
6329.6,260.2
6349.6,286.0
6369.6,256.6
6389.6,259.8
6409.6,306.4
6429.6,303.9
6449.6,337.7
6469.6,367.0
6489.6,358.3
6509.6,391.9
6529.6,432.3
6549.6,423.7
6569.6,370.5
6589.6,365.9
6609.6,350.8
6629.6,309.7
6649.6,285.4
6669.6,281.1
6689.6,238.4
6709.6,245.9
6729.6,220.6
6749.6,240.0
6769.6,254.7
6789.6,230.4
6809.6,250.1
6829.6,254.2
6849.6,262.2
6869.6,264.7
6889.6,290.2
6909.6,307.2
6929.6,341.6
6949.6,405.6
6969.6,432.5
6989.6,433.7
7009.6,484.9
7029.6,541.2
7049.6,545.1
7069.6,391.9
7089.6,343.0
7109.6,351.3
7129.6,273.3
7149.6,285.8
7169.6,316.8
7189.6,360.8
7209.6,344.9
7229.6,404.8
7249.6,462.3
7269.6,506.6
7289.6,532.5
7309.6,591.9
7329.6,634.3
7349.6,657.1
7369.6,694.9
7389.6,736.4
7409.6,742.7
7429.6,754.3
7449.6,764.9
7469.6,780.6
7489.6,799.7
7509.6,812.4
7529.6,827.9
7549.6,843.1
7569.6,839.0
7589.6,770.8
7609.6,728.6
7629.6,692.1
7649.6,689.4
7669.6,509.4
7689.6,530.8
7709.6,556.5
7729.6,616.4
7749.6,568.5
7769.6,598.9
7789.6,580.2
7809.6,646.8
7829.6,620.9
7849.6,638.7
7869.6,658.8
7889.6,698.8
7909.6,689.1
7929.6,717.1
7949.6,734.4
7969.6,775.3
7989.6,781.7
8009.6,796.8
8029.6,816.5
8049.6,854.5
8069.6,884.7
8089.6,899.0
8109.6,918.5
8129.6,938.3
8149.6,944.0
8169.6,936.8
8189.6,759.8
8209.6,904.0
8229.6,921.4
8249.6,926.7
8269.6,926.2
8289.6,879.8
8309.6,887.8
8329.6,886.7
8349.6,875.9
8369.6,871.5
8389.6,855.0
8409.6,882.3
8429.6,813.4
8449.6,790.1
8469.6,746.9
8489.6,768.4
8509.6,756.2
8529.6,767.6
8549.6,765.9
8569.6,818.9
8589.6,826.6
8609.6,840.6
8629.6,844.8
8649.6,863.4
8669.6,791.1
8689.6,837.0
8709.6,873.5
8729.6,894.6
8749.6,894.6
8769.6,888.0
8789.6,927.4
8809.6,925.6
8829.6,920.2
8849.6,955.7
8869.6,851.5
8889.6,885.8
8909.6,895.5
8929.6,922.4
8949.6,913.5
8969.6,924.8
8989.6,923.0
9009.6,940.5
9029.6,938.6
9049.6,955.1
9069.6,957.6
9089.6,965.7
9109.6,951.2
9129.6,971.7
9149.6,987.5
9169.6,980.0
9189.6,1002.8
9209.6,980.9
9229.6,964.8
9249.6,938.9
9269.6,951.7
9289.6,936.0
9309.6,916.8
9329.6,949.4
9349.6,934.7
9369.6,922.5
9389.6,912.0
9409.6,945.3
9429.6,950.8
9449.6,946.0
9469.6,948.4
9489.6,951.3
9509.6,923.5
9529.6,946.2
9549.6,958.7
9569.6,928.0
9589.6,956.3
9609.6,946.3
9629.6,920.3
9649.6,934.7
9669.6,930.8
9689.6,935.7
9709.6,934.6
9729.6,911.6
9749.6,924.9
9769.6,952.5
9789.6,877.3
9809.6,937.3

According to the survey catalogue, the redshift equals 0.00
